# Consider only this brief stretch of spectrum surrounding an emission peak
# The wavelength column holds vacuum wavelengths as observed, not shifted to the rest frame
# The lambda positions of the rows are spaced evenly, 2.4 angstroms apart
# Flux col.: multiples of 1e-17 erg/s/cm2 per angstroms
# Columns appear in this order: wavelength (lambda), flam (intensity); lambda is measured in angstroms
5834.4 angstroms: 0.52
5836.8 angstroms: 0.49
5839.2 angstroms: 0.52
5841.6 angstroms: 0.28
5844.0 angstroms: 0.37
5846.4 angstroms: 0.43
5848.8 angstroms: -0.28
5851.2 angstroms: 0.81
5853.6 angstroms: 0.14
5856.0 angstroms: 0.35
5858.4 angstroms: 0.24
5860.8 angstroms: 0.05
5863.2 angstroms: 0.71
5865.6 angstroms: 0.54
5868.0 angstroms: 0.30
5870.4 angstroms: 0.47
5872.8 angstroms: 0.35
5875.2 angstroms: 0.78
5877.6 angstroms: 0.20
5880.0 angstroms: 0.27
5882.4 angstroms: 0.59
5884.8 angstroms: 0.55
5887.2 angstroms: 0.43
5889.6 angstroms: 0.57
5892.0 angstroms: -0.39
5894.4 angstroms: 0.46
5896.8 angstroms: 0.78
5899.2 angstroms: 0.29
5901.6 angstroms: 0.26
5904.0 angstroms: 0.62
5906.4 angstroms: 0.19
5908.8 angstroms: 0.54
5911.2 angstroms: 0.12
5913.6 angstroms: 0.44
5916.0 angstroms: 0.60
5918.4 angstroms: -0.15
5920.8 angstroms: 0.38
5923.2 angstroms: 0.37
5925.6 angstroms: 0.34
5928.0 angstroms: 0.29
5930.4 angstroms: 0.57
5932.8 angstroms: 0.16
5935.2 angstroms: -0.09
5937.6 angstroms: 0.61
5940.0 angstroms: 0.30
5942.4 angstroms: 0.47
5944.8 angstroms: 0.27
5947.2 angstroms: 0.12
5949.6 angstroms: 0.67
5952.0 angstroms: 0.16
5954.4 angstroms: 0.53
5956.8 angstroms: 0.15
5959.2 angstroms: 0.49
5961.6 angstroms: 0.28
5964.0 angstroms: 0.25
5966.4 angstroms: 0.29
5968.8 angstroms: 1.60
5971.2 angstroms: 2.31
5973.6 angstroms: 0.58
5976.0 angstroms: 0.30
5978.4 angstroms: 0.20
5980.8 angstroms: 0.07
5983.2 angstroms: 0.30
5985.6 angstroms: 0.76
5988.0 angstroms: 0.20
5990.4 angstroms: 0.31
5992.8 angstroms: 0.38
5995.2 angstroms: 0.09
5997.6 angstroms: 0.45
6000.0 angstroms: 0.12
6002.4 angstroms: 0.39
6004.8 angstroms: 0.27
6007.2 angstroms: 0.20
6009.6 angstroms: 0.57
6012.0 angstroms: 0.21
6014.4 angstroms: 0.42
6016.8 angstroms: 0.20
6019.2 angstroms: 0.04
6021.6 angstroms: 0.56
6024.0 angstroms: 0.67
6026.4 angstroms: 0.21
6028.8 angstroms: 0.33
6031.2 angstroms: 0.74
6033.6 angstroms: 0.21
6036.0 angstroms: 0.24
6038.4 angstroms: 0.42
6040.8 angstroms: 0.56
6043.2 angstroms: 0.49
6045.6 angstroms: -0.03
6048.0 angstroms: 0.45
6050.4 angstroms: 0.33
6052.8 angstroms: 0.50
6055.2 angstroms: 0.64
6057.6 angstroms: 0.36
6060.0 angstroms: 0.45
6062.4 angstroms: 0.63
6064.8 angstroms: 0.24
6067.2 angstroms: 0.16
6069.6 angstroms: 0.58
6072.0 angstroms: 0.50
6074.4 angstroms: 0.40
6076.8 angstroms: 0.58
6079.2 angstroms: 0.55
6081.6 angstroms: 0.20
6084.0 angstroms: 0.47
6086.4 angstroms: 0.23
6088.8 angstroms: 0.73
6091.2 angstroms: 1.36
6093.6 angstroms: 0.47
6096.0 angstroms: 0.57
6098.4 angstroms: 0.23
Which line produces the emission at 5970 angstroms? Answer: H-beta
